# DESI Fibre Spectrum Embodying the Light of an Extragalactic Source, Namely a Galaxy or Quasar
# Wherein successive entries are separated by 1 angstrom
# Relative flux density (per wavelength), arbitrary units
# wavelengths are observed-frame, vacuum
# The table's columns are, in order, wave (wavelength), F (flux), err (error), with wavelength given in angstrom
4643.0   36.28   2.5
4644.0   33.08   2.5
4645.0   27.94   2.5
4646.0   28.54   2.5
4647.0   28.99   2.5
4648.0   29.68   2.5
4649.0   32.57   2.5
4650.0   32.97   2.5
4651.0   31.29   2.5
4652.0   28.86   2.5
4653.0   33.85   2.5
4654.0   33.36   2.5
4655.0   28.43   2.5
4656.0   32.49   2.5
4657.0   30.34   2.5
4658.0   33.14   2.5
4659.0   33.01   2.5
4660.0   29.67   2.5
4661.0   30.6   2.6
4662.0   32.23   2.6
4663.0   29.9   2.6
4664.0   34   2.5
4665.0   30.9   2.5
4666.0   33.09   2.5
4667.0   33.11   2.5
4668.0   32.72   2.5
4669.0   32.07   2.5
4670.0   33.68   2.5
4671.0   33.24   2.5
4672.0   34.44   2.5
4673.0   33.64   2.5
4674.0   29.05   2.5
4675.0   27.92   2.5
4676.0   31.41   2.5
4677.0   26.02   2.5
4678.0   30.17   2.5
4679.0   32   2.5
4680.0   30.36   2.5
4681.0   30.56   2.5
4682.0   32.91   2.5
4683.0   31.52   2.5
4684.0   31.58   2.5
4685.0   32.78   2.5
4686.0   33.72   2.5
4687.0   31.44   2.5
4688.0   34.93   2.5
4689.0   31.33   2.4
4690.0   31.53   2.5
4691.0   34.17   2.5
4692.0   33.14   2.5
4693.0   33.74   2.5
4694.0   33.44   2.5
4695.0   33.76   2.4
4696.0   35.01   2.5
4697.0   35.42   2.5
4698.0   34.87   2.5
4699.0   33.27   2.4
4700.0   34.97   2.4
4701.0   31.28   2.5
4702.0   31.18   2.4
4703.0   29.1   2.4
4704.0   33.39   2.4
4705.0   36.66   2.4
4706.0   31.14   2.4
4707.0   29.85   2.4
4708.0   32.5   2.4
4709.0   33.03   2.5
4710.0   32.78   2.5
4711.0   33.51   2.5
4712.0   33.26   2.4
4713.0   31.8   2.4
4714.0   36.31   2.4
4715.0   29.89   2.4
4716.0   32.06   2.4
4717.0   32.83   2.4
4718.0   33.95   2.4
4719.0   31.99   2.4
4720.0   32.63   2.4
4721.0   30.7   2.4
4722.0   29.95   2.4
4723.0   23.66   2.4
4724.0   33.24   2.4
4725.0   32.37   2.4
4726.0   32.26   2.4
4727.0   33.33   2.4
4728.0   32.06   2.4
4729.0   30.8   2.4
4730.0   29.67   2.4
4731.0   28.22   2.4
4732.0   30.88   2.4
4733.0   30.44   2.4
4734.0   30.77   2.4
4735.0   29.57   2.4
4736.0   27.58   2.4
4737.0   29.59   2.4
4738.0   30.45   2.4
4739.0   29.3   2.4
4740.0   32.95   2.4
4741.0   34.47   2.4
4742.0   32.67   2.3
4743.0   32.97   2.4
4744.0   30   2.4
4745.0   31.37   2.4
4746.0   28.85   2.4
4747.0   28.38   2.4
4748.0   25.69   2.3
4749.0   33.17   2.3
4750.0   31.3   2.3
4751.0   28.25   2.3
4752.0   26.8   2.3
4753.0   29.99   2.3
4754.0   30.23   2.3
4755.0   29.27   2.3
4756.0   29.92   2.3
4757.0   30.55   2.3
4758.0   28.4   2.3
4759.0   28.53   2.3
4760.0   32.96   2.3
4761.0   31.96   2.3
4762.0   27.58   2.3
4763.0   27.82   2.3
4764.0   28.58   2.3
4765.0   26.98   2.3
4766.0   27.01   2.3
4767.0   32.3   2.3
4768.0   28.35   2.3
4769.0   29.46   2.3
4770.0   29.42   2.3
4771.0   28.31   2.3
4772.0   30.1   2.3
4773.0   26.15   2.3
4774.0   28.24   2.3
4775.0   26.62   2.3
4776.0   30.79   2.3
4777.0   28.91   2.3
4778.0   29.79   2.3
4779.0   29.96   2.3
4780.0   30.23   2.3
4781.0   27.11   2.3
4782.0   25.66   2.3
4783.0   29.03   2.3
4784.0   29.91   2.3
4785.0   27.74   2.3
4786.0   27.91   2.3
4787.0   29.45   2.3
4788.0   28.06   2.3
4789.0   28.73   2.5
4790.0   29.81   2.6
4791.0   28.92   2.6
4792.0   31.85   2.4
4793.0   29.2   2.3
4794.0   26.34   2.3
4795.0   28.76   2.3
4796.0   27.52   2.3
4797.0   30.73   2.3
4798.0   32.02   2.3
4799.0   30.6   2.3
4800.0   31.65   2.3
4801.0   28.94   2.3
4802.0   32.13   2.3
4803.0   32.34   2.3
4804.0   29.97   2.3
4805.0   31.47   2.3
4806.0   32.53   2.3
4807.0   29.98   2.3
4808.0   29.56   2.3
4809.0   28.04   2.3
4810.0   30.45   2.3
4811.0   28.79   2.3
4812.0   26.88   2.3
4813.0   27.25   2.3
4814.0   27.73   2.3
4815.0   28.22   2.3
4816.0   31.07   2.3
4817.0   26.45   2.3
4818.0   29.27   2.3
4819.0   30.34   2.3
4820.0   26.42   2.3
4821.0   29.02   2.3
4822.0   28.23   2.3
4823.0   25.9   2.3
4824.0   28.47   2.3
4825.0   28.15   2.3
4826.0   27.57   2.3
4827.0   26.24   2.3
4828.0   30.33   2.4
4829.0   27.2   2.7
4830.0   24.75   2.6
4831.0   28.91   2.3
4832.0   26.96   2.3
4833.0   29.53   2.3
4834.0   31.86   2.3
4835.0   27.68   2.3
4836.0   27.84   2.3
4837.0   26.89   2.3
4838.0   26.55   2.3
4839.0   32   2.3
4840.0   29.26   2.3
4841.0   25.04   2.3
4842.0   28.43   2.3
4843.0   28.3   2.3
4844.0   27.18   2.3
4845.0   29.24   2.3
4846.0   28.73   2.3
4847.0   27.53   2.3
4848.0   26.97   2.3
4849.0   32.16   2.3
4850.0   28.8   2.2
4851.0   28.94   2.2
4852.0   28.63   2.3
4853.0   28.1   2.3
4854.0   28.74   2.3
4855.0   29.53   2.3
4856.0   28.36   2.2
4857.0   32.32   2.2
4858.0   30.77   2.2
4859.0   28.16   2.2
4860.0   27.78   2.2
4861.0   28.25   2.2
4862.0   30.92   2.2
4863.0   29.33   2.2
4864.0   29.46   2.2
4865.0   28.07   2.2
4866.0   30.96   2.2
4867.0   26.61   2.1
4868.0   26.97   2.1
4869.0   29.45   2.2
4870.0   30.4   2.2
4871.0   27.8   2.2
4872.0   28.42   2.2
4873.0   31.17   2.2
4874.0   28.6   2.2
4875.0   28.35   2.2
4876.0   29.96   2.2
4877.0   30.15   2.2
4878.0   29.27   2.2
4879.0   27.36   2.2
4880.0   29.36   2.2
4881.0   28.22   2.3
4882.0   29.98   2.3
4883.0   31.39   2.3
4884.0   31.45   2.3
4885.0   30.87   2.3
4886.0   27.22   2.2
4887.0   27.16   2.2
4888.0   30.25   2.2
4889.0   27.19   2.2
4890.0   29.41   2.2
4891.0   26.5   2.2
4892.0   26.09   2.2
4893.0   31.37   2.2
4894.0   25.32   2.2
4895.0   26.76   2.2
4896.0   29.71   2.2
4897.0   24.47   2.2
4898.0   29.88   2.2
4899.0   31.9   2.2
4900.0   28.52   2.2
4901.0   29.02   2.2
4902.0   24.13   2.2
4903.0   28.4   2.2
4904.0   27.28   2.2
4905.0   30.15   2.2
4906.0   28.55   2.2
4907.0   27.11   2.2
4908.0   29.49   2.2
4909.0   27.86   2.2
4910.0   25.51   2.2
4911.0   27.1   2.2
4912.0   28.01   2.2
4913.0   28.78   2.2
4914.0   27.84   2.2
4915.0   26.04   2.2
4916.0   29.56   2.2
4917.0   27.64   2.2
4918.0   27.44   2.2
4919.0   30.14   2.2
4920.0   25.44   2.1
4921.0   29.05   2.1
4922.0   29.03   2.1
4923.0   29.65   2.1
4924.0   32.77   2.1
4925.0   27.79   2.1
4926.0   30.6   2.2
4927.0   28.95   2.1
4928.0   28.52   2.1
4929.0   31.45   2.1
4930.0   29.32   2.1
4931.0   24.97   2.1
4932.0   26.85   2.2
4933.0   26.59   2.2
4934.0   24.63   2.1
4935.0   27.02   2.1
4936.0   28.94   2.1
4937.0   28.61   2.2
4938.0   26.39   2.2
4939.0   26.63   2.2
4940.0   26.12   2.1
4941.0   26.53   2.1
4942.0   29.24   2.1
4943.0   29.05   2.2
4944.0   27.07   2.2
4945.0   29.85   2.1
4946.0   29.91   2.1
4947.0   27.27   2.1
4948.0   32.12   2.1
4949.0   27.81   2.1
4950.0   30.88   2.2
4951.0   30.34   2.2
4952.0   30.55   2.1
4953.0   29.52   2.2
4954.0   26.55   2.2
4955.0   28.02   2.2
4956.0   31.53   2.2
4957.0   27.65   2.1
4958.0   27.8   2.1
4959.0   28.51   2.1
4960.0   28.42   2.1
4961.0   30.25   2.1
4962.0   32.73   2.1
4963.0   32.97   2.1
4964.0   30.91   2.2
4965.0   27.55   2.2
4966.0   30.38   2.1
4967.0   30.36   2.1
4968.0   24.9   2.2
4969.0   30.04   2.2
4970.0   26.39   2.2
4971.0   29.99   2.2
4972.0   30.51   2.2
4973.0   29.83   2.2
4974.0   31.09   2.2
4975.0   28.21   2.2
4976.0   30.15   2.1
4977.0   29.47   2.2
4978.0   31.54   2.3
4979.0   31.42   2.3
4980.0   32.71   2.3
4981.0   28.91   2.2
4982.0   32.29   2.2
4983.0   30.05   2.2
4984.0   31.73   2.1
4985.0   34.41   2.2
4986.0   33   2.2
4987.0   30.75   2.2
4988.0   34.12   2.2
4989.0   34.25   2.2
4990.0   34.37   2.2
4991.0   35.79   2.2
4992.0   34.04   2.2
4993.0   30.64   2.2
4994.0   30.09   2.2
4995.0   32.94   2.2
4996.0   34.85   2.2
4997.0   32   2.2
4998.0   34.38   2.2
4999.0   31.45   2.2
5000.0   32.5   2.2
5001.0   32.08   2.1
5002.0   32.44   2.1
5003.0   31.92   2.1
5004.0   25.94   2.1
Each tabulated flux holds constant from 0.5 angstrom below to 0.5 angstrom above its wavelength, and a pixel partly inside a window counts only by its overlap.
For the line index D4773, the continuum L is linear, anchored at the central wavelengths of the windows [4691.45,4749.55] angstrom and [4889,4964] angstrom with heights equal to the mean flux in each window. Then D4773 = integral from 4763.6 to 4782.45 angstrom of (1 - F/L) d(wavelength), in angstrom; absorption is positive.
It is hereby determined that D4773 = 1.4 angstrom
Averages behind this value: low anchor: 31.8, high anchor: 28.4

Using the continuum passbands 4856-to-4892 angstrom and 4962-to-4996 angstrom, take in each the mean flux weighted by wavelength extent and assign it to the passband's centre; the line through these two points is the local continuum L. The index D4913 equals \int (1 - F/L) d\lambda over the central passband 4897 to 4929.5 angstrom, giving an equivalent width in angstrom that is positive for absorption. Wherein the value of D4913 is 1.5 angstrom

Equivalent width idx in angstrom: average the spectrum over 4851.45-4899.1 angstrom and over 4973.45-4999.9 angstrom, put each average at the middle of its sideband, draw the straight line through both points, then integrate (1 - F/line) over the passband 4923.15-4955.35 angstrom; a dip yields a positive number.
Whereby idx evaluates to 2.37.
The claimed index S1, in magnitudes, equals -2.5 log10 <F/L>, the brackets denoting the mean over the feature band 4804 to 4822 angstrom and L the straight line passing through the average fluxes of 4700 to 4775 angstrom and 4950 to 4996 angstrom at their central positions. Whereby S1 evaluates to 0.057 mag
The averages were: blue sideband 30.6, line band 29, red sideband 30.7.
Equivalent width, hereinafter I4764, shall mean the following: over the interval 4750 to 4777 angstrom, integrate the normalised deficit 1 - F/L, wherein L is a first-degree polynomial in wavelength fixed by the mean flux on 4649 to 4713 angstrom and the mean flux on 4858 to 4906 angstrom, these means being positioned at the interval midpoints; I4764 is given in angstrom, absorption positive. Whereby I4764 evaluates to 1.5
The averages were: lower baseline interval 32.2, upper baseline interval 28.7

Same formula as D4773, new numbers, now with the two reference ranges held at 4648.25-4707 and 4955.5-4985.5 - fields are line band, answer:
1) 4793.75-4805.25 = 0.38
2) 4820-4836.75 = 1.68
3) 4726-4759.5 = 1.56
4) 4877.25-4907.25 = 2.10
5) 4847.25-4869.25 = 1.32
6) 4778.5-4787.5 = 0.82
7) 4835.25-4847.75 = 1.19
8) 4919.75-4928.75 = 0.34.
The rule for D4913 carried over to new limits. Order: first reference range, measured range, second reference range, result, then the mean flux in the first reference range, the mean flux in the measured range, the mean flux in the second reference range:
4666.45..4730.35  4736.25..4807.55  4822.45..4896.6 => 2.2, 32.2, 29.6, 28.6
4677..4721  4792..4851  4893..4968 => 3.1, 32.6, 28.8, 28.5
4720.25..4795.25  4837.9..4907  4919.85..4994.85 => 2.1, 29.6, 28.7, 29.7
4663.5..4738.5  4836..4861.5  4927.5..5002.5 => 1.8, 32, 28.7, 30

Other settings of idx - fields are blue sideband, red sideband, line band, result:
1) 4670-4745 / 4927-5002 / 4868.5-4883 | 0.7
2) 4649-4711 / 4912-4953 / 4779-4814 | 1.2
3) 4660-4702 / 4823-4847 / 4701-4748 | -0.3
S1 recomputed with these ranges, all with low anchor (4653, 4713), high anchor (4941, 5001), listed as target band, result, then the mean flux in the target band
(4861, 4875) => 0.08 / 29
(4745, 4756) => 0.09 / 29.3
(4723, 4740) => 0.05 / 30.5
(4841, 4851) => 0.10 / 28.4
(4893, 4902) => 0.11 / 28.1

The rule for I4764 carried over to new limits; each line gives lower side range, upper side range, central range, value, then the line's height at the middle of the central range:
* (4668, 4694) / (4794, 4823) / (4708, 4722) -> -0.6 angstrom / 31.3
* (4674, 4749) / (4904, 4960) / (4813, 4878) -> 2.3 angstrom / 29.7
